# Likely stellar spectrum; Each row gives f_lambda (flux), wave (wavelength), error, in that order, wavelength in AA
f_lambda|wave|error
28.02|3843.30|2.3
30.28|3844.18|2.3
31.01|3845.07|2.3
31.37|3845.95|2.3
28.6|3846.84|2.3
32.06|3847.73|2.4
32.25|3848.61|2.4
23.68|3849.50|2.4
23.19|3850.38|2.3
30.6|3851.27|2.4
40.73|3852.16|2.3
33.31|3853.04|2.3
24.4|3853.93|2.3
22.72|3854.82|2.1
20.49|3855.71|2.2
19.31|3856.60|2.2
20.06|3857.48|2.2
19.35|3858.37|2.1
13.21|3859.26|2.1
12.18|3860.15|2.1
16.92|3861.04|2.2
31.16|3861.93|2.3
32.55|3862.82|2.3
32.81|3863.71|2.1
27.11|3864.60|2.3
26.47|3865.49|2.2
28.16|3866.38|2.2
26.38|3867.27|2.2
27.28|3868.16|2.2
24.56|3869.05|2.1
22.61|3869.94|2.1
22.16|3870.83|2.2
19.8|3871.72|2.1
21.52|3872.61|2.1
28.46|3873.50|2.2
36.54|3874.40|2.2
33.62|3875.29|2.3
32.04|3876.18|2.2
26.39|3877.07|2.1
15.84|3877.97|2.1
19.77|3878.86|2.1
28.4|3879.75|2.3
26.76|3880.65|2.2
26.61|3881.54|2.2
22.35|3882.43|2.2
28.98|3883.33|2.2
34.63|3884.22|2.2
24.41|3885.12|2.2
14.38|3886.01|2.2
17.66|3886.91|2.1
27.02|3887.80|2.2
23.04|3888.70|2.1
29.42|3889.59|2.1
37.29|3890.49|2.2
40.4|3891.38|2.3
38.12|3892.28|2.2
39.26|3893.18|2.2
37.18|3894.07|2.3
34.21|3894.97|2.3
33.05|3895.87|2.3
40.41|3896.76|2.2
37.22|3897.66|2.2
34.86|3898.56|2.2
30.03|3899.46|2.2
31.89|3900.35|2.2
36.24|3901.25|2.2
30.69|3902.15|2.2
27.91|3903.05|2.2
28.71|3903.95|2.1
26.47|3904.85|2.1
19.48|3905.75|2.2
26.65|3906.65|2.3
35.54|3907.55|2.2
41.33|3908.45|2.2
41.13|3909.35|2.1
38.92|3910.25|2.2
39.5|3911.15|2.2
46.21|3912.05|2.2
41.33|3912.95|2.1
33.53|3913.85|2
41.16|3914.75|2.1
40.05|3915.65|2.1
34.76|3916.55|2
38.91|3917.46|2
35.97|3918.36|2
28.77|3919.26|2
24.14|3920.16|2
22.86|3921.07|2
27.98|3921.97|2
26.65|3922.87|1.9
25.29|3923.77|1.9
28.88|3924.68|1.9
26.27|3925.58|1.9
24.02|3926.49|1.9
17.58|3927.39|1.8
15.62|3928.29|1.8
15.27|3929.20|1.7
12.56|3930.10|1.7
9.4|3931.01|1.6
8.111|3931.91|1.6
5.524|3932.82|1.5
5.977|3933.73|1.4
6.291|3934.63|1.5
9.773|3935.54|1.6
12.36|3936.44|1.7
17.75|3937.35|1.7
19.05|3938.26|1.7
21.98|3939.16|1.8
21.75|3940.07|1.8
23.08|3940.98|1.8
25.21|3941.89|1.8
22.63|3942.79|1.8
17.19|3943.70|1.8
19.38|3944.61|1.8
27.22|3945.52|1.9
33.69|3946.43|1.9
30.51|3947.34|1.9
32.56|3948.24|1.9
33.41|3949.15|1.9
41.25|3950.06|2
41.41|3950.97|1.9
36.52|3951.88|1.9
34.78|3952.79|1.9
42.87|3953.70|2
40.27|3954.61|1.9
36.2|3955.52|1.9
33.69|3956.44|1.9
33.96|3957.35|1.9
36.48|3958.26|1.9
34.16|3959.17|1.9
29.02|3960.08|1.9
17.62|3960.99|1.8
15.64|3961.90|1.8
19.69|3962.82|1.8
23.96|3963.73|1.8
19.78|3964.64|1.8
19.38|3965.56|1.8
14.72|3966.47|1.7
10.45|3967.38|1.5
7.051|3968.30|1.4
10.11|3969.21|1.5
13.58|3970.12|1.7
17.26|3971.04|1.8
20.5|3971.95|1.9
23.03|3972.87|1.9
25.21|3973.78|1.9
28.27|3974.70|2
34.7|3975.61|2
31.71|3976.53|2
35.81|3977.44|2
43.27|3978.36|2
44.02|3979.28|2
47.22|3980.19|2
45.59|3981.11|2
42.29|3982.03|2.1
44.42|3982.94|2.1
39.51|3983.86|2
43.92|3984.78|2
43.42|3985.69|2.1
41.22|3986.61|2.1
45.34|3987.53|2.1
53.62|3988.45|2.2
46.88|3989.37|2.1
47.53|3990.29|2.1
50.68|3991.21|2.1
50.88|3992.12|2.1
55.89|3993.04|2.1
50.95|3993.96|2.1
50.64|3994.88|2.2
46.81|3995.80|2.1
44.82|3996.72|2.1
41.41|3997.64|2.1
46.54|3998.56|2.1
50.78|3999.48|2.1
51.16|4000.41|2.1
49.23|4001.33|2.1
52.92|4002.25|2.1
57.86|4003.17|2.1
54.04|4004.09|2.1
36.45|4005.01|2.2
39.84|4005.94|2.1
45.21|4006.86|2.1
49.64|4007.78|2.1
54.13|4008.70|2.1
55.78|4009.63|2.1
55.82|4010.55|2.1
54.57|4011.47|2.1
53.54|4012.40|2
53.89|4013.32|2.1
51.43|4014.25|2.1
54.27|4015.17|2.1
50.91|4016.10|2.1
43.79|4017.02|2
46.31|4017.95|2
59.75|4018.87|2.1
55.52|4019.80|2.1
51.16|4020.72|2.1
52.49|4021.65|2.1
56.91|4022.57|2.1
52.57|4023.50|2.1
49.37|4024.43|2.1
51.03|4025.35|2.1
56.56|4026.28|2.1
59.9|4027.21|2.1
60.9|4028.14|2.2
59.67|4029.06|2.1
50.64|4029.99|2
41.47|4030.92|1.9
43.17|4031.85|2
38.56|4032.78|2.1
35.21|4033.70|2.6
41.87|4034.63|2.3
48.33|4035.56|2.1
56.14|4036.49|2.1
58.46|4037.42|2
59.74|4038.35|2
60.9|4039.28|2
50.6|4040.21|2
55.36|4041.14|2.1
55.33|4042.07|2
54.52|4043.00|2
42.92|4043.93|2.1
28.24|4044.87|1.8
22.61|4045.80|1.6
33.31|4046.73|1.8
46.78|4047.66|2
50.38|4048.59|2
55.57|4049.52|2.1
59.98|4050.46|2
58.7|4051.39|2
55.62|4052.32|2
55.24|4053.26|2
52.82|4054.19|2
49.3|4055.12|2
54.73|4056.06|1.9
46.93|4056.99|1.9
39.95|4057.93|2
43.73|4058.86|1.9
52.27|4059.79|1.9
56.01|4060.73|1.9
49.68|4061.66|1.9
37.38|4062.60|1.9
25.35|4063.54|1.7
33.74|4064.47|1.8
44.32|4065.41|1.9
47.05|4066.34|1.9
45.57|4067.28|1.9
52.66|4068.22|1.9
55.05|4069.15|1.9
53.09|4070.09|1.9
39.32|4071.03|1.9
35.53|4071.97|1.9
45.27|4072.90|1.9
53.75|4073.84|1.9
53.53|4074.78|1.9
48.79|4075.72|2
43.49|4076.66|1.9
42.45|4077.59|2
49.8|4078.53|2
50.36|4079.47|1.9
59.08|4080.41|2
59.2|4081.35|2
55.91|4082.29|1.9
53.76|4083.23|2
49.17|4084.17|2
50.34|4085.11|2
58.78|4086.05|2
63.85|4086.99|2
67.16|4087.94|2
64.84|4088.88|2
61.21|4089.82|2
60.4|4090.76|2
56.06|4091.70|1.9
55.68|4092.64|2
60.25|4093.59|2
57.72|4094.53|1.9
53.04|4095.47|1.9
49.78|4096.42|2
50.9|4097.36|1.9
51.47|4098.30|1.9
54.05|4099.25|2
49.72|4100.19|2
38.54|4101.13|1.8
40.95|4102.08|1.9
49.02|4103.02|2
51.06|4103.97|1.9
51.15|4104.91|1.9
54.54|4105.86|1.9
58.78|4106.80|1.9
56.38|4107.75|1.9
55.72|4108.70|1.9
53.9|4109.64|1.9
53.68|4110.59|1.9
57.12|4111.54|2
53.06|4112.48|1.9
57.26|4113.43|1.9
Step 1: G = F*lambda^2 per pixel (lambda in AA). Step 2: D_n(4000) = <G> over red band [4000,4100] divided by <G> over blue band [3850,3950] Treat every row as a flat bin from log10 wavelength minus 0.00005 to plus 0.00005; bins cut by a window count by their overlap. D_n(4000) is 2.0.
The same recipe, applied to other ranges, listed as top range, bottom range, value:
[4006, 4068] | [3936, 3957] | 1.79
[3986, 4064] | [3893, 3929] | 1.64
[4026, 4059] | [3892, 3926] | 1.59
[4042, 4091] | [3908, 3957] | 1.93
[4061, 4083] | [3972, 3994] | 1.18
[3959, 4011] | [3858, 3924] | 1.35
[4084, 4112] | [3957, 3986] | 2.03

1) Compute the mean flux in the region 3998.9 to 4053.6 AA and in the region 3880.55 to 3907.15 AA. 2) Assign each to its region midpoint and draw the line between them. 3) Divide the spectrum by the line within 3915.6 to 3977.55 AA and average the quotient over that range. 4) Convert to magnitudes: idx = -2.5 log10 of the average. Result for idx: 0.497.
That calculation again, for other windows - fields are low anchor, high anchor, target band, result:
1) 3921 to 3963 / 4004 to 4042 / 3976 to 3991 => -0.14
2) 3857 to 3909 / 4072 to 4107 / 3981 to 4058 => -0.12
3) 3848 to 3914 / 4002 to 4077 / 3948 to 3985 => 0.30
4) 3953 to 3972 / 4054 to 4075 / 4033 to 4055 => -0.18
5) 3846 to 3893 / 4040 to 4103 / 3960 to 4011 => 0.06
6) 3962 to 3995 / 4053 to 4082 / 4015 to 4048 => -0.18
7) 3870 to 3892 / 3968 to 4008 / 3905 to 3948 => 0.26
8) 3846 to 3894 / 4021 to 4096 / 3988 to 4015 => -0.16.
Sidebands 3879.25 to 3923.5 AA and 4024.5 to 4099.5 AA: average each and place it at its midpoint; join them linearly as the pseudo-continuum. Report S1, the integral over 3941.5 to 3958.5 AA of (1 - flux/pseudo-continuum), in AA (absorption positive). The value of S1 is 2.3 AA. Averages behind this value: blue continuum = 32.1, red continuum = 50.5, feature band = 32.6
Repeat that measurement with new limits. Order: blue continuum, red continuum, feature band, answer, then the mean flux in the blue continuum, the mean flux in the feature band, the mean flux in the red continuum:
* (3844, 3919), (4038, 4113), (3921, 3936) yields 7.7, 29.6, 16.8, 50.8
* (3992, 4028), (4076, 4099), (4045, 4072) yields 3.6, 51.2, 46.6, 55.1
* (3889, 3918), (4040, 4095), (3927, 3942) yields 9.4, 35.3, 14.3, 50.2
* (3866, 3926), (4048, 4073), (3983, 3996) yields -2.3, 30.4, 47.6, 48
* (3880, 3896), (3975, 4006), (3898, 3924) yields 0.1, 29.6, 33.1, 45.9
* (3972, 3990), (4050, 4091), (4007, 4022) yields -3.0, 39.6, 52.5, 50.8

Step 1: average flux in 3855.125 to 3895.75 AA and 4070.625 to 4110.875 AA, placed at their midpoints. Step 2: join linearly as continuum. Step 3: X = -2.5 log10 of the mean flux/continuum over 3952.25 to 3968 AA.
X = 0.33 mag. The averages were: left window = 26.4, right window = 52.8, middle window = 27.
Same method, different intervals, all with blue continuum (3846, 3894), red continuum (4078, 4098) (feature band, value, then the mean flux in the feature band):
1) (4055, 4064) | 0.159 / 45.4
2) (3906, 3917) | -0.175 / 38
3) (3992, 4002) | -0.117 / 49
